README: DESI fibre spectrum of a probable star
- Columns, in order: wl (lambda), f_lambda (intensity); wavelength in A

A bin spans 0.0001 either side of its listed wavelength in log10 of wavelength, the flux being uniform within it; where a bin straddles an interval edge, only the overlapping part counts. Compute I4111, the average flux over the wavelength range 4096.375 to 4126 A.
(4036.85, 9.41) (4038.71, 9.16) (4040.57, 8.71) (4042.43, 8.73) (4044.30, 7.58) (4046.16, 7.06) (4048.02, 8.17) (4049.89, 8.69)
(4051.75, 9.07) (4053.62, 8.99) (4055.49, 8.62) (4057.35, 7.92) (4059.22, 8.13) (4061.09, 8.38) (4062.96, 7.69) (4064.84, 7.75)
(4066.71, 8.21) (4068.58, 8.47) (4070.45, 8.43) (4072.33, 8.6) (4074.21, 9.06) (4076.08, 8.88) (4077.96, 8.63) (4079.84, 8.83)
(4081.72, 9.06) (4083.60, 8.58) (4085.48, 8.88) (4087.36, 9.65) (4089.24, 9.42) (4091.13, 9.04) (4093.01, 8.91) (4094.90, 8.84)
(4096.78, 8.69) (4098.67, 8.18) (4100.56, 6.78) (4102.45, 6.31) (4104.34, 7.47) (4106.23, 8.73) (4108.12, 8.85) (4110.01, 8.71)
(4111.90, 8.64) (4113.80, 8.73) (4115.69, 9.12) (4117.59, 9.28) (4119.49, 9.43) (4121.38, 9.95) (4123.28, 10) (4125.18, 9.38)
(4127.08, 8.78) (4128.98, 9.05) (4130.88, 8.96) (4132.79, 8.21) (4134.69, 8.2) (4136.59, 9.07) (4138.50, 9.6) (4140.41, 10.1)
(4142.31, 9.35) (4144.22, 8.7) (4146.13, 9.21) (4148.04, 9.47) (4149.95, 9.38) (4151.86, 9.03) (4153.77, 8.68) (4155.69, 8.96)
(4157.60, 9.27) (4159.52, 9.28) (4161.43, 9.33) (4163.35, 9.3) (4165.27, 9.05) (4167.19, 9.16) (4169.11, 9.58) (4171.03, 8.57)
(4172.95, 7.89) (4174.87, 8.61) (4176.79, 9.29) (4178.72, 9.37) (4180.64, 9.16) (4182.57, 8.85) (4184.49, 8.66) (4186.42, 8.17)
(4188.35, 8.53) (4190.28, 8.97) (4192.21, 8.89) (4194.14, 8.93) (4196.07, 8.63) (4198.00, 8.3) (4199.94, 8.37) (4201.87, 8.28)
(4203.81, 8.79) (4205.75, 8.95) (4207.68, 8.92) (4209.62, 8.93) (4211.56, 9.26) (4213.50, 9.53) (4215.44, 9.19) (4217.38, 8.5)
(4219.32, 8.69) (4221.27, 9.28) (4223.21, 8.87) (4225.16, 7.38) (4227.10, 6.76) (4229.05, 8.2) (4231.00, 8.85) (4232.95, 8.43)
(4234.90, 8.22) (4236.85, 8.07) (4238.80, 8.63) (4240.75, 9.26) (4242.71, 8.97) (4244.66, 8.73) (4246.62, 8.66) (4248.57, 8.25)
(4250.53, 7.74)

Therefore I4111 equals 8.64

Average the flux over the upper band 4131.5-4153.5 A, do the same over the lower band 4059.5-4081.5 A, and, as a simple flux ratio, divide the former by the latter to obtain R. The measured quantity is 1.08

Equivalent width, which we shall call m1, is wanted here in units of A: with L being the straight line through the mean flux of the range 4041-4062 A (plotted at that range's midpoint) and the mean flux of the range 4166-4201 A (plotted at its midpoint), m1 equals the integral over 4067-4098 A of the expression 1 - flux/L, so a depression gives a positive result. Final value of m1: -1.59 A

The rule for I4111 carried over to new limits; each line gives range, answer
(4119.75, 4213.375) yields 8.99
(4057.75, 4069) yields 8.08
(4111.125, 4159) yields 9.14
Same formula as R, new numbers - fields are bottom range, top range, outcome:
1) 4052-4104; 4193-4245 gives 1.02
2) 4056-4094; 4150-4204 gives 1.03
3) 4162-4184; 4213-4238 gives 0.94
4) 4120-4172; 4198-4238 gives 0.93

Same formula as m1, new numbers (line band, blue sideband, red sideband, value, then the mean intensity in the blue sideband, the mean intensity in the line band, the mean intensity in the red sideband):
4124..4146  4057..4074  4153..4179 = -0.7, 8.22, 9.05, 9.01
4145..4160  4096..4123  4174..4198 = -0.8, 8.53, 9.15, 8.82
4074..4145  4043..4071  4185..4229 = -4.1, 8.21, 8.84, 8.63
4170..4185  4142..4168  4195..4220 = 0.3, 9.15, 8.81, 8.8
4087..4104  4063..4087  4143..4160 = 0.8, 8.6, 8.35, 9.1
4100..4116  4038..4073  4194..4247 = 0.5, 8.33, 8.15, 8.62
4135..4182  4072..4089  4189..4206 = -2.0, 8.94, 9.13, 8.66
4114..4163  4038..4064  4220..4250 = -4.7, 8.34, 9.19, 8.43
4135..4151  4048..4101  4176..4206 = -1.2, 8.59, 9.31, 8.75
